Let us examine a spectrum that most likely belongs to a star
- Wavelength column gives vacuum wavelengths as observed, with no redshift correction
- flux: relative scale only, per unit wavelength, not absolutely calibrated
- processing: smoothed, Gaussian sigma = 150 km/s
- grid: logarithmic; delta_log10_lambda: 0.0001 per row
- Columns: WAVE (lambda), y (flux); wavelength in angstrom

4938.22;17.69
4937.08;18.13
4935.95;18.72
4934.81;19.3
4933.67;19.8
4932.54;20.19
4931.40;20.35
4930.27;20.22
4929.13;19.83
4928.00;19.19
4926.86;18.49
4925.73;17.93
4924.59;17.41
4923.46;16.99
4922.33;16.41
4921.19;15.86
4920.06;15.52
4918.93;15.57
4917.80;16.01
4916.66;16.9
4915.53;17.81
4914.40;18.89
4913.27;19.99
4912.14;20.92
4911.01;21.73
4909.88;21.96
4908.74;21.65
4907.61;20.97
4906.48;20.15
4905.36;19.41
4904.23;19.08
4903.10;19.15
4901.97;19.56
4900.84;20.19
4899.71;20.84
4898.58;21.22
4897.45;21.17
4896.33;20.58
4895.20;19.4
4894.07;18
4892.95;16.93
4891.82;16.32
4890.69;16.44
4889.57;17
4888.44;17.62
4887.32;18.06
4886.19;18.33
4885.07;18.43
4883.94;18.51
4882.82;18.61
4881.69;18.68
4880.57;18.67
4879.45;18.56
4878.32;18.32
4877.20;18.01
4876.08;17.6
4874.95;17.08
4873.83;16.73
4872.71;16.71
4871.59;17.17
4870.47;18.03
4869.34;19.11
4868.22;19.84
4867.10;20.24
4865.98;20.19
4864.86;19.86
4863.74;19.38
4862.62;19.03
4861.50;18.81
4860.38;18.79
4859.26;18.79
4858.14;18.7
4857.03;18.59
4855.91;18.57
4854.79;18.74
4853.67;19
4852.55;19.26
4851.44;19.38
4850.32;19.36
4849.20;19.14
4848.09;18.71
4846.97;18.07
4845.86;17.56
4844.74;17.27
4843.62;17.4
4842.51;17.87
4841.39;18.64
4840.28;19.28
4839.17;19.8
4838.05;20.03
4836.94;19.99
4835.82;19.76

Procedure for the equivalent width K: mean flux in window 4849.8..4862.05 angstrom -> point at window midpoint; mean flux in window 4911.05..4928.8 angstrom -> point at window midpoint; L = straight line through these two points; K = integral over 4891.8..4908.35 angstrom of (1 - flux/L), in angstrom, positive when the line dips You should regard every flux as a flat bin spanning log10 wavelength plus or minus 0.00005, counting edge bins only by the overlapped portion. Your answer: -1.4 angstrom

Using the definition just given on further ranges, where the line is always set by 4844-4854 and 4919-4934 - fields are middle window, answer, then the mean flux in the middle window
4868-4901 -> 0.1 angstrom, 18.4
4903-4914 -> -1.3 angstrom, 20.5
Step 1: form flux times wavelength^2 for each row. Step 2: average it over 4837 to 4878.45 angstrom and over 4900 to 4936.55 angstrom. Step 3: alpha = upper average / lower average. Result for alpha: 1.0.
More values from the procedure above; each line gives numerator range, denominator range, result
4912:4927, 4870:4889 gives 0.98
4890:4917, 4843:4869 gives 1.06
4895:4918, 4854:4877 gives 1.09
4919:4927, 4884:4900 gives 0.92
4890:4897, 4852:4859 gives 0.97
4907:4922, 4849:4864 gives 1.01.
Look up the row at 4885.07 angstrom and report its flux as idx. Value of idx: 18.43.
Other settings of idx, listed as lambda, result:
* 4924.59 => 17.41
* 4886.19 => 18.33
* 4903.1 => 19.15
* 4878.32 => 18.32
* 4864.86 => 19.86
